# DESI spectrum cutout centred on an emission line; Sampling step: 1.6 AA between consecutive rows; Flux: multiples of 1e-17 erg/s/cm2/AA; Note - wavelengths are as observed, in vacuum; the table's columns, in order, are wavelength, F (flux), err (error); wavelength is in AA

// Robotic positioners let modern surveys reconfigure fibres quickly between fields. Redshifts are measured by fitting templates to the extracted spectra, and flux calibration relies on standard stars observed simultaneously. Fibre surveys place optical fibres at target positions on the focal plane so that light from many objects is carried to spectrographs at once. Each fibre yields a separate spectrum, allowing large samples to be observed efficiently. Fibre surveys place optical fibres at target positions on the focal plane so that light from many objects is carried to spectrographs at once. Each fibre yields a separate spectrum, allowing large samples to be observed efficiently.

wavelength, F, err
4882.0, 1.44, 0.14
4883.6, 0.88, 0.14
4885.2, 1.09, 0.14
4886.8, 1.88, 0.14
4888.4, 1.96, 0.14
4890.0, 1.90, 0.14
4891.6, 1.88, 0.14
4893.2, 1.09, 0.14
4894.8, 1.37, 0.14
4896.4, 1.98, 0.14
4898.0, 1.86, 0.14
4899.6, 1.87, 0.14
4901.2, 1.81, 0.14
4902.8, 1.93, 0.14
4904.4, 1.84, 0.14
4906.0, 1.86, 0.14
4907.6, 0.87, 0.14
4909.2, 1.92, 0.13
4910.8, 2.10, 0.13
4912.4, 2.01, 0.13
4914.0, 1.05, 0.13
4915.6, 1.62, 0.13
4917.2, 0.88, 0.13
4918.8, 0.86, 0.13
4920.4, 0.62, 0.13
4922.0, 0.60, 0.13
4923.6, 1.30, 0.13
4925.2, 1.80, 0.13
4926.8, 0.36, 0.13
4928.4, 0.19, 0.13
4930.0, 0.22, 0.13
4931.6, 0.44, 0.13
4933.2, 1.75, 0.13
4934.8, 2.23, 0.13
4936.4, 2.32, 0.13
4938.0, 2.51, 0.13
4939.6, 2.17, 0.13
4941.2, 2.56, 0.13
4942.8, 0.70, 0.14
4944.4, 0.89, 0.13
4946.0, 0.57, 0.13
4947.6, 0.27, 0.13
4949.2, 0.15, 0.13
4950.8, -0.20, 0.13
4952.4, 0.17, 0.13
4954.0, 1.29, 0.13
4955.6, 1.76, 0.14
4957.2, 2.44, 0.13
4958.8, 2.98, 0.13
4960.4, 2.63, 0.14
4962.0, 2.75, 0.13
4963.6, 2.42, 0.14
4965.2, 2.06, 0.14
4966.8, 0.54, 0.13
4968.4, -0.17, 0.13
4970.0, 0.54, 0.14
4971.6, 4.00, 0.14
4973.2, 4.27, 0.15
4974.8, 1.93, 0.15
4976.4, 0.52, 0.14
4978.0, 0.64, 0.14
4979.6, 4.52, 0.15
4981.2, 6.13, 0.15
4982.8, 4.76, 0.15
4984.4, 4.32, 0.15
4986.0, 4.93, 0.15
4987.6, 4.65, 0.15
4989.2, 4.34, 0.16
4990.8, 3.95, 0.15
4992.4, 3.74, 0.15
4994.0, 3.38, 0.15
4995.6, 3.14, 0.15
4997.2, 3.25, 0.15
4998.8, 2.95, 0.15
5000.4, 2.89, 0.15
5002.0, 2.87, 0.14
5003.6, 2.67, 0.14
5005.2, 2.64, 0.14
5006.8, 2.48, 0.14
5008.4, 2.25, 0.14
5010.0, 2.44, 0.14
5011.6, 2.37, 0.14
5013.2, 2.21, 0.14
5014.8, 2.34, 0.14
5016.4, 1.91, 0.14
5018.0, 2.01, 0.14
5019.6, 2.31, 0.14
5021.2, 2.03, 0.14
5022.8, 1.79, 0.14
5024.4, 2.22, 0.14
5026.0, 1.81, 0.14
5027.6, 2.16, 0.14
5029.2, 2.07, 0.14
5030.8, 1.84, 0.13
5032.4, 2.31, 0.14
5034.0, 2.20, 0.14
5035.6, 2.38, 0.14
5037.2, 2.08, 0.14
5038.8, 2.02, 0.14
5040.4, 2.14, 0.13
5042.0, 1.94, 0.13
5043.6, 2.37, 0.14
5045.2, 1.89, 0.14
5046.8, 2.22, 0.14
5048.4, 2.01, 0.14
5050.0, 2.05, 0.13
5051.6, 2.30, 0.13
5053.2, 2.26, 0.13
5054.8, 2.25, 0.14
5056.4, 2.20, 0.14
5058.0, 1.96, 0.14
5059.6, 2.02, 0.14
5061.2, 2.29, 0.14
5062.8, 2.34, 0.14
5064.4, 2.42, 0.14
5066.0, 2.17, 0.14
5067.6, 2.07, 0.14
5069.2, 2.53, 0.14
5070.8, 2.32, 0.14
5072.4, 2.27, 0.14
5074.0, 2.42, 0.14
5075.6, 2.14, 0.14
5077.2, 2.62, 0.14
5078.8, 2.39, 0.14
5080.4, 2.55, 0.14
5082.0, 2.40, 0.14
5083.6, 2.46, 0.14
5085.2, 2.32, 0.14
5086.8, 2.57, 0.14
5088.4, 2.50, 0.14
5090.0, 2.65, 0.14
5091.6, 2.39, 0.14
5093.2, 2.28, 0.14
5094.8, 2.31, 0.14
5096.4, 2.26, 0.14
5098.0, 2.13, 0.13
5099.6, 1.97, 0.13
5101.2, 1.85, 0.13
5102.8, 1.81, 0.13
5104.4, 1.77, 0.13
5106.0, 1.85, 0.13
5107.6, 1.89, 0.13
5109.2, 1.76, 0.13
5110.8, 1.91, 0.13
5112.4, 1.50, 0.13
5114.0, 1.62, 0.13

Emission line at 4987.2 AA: Lyman alpha 1216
